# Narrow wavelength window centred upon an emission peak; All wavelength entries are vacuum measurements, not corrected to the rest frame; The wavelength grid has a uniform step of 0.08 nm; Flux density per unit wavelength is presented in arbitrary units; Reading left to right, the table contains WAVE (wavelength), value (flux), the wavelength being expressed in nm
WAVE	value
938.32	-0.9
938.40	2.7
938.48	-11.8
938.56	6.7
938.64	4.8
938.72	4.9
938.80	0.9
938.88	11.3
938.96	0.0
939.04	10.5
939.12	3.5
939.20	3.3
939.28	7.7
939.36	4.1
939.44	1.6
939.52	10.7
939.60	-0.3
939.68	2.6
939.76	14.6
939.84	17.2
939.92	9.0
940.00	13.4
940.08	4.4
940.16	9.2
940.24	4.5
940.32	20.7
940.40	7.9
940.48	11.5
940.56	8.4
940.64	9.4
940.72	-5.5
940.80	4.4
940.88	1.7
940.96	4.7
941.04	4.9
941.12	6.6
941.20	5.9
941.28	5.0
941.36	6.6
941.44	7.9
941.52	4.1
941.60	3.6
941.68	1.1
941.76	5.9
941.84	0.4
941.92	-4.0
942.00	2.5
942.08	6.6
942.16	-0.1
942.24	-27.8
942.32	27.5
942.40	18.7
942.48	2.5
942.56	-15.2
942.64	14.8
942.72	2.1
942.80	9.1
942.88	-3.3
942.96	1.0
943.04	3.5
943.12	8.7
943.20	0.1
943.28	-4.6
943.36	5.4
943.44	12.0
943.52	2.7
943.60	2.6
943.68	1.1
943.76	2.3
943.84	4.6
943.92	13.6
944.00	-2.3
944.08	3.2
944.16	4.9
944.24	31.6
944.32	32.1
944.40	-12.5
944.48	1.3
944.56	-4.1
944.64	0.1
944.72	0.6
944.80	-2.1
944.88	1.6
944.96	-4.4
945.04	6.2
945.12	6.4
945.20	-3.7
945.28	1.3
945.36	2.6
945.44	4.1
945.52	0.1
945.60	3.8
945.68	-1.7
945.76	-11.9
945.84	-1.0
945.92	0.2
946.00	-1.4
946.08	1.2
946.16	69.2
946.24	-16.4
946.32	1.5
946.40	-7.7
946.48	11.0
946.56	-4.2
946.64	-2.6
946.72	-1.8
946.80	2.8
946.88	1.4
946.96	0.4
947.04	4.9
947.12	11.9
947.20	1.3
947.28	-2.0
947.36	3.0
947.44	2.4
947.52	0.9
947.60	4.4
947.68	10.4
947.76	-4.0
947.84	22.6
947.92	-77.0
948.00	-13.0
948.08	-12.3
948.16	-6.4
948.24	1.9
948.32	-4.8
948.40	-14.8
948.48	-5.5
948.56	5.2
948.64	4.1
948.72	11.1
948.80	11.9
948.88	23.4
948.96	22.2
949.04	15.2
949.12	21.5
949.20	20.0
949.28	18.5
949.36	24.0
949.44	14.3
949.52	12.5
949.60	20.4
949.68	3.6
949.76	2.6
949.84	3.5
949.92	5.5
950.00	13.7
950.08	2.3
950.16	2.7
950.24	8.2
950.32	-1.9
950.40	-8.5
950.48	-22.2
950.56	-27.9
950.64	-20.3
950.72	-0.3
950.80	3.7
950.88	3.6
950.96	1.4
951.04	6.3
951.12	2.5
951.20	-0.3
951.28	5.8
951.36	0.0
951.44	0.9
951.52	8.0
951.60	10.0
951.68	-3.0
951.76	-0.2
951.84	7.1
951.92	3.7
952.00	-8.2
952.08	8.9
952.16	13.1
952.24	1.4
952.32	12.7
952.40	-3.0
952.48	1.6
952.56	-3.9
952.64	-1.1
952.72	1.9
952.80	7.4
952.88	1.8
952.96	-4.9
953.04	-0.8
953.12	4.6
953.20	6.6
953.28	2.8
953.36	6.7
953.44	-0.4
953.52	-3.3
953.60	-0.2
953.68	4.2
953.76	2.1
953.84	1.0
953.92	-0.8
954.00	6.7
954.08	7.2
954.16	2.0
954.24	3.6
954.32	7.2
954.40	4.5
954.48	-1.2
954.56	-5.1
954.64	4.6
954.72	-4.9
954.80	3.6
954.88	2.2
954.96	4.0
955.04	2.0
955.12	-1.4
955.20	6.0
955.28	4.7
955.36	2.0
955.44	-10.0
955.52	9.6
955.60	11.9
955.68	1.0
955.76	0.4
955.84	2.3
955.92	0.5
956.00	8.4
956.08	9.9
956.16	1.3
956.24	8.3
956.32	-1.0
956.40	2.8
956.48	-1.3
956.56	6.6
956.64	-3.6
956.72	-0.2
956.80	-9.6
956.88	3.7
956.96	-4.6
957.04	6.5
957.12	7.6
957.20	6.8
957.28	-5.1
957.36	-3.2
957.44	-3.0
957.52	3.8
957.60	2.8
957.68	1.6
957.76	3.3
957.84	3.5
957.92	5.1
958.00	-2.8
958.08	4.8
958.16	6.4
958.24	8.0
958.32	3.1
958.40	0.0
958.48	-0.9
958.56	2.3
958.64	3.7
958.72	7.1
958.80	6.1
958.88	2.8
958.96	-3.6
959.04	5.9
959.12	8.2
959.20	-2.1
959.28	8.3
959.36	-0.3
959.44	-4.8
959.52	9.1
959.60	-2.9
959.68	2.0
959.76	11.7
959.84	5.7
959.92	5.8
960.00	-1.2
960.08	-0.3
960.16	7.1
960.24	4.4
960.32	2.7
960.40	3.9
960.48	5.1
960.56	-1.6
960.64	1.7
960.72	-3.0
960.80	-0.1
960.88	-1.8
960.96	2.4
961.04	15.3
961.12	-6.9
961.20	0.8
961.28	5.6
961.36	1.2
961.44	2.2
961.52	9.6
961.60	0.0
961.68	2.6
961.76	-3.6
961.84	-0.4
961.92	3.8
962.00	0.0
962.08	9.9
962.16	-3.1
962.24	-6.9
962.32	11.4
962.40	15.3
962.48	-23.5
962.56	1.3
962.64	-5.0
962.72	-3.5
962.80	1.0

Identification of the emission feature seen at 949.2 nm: [O III]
